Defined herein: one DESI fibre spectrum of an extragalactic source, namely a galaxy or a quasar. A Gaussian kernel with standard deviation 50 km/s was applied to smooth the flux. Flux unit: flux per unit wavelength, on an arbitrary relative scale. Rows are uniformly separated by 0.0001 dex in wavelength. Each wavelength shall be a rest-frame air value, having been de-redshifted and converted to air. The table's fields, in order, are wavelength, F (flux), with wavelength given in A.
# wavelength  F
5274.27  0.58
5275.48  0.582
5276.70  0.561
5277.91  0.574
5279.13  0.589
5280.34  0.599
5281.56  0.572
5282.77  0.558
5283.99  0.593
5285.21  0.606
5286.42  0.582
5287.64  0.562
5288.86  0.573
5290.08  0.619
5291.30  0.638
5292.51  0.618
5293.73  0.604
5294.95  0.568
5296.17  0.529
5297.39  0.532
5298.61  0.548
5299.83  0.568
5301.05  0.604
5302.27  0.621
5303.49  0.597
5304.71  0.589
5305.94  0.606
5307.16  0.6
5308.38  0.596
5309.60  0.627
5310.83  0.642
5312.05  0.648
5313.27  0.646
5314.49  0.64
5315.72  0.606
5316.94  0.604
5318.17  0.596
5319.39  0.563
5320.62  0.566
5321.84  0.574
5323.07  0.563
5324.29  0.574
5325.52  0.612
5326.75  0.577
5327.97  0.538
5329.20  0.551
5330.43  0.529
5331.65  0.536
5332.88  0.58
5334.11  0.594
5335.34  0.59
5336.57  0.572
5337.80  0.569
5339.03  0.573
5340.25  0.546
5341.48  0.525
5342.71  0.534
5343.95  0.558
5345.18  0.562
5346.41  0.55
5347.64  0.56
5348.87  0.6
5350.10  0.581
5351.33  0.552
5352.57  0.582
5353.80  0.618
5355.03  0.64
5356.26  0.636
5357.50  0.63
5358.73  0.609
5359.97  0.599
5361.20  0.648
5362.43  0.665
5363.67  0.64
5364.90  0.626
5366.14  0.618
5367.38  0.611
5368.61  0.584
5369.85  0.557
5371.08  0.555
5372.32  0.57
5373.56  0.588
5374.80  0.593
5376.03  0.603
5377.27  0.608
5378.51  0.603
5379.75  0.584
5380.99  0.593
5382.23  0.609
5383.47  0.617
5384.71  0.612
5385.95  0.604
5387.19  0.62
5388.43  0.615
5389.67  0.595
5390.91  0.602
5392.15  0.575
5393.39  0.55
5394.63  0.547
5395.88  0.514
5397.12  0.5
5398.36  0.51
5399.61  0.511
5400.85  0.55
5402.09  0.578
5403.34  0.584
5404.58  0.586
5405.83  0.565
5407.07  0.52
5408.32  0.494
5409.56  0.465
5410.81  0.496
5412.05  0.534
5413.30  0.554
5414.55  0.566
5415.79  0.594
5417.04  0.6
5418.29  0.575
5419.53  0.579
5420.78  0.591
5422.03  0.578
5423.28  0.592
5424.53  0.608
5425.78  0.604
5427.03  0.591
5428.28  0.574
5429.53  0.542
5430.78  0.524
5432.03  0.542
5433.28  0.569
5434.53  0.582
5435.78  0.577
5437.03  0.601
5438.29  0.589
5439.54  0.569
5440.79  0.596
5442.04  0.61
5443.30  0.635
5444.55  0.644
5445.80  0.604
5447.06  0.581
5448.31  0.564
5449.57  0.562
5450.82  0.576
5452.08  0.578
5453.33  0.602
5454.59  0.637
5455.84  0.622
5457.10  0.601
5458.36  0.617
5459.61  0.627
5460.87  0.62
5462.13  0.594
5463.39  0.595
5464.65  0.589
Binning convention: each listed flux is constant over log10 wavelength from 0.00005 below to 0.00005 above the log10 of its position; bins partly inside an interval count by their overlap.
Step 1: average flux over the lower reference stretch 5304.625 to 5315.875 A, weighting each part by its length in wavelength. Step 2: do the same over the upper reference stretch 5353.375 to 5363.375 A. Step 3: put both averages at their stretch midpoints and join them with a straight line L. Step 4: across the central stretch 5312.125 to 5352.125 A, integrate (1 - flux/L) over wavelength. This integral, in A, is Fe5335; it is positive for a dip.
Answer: 3.35 A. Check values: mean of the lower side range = 0.622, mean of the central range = 0.574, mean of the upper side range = 0.631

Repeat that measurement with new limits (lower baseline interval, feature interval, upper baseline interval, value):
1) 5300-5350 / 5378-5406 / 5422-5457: 0.52 A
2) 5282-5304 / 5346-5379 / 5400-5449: -1.35 A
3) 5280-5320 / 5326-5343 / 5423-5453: 0.97 A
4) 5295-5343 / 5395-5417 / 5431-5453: 1.75 A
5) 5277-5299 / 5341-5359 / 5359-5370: 0.86 A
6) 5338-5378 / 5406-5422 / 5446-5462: 1.25 A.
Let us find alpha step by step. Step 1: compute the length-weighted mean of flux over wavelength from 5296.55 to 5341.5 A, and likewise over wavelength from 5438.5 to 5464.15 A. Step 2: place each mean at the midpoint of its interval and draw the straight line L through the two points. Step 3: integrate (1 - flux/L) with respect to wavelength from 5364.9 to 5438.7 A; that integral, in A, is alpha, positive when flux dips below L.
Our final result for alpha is 2.8 A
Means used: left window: 0.584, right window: 0.601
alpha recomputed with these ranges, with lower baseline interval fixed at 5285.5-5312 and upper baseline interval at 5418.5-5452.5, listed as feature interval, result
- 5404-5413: 1.0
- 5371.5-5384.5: -0.2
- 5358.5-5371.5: -0.5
